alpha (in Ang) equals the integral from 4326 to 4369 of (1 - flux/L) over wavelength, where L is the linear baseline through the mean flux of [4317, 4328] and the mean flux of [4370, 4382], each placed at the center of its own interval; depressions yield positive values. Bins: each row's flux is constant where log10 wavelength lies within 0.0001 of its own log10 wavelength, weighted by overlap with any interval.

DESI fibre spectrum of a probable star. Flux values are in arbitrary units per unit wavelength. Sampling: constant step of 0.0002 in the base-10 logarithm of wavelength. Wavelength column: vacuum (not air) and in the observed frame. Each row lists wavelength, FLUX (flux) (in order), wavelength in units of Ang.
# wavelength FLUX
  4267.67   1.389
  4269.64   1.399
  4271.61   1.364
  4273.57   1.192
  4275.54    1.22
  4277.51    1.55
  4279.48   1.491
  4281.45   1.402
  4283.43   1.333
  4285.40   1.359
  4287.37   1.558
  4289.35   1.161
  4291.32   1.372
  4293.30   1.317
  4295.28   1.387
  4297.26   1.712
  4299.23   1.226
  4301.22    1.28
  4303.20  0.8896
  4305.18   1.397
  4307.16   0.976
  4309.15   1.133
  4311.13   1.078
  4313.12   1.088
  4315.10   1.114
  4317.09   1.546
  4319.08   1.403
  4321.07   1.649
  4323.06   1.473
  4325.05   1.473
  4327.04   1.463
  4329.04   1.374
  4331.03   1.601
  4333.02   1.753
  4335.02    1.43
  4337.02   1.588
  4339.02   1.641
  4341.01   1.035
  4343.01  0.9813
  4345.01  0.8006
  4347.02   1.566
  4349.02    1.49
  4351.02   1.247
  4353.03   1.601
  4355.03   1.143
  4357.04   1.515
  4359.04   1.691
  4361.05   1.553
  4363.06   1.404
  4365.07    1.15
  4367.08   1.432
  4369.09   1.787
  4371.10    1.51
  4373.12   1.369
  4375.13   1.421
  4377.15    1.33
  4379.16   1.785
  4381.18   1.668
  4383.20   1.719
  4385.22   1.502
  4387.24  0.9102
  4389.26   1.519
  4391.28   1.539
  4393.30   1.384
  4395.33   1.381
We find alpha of 2.7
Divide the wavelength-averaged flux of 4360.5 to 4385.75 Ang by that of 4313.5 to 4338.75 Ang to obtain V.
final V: 1.02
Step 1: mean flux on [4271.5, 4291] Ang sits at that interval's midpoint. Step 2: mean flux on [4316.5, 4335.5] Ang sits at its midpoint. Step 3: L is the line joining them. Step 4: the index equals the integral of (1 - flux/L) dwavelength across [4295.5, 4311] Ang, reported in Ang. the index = 2.2 Ang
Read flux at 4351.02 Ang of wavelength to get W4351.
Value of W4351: 1.247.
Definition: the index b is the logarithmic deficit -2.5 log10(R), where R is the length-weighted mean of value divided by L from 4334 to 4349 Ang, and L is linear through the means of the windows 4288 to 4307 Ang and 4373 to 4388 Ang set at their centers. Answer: 0.07 mag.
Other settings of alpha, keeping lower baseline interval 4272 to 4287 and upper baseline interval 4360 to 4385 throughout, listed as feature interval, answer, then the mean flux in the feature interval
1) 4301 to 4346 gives 3.9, 1.31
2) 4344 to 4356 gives 1.4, 1.31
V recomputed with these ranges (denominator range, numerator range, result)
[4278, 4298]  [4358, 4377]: 1.05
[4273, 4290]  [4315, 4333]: 1.09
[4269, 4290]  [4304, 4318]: 0.87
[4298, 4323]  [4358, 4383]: 1.22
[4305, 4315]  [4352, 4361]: 1.34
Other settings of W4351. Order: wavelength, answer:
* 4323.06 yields 1.473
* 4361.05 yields 1.553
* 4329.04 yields 1.374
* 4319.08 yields 1.403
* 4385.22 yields 1.502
